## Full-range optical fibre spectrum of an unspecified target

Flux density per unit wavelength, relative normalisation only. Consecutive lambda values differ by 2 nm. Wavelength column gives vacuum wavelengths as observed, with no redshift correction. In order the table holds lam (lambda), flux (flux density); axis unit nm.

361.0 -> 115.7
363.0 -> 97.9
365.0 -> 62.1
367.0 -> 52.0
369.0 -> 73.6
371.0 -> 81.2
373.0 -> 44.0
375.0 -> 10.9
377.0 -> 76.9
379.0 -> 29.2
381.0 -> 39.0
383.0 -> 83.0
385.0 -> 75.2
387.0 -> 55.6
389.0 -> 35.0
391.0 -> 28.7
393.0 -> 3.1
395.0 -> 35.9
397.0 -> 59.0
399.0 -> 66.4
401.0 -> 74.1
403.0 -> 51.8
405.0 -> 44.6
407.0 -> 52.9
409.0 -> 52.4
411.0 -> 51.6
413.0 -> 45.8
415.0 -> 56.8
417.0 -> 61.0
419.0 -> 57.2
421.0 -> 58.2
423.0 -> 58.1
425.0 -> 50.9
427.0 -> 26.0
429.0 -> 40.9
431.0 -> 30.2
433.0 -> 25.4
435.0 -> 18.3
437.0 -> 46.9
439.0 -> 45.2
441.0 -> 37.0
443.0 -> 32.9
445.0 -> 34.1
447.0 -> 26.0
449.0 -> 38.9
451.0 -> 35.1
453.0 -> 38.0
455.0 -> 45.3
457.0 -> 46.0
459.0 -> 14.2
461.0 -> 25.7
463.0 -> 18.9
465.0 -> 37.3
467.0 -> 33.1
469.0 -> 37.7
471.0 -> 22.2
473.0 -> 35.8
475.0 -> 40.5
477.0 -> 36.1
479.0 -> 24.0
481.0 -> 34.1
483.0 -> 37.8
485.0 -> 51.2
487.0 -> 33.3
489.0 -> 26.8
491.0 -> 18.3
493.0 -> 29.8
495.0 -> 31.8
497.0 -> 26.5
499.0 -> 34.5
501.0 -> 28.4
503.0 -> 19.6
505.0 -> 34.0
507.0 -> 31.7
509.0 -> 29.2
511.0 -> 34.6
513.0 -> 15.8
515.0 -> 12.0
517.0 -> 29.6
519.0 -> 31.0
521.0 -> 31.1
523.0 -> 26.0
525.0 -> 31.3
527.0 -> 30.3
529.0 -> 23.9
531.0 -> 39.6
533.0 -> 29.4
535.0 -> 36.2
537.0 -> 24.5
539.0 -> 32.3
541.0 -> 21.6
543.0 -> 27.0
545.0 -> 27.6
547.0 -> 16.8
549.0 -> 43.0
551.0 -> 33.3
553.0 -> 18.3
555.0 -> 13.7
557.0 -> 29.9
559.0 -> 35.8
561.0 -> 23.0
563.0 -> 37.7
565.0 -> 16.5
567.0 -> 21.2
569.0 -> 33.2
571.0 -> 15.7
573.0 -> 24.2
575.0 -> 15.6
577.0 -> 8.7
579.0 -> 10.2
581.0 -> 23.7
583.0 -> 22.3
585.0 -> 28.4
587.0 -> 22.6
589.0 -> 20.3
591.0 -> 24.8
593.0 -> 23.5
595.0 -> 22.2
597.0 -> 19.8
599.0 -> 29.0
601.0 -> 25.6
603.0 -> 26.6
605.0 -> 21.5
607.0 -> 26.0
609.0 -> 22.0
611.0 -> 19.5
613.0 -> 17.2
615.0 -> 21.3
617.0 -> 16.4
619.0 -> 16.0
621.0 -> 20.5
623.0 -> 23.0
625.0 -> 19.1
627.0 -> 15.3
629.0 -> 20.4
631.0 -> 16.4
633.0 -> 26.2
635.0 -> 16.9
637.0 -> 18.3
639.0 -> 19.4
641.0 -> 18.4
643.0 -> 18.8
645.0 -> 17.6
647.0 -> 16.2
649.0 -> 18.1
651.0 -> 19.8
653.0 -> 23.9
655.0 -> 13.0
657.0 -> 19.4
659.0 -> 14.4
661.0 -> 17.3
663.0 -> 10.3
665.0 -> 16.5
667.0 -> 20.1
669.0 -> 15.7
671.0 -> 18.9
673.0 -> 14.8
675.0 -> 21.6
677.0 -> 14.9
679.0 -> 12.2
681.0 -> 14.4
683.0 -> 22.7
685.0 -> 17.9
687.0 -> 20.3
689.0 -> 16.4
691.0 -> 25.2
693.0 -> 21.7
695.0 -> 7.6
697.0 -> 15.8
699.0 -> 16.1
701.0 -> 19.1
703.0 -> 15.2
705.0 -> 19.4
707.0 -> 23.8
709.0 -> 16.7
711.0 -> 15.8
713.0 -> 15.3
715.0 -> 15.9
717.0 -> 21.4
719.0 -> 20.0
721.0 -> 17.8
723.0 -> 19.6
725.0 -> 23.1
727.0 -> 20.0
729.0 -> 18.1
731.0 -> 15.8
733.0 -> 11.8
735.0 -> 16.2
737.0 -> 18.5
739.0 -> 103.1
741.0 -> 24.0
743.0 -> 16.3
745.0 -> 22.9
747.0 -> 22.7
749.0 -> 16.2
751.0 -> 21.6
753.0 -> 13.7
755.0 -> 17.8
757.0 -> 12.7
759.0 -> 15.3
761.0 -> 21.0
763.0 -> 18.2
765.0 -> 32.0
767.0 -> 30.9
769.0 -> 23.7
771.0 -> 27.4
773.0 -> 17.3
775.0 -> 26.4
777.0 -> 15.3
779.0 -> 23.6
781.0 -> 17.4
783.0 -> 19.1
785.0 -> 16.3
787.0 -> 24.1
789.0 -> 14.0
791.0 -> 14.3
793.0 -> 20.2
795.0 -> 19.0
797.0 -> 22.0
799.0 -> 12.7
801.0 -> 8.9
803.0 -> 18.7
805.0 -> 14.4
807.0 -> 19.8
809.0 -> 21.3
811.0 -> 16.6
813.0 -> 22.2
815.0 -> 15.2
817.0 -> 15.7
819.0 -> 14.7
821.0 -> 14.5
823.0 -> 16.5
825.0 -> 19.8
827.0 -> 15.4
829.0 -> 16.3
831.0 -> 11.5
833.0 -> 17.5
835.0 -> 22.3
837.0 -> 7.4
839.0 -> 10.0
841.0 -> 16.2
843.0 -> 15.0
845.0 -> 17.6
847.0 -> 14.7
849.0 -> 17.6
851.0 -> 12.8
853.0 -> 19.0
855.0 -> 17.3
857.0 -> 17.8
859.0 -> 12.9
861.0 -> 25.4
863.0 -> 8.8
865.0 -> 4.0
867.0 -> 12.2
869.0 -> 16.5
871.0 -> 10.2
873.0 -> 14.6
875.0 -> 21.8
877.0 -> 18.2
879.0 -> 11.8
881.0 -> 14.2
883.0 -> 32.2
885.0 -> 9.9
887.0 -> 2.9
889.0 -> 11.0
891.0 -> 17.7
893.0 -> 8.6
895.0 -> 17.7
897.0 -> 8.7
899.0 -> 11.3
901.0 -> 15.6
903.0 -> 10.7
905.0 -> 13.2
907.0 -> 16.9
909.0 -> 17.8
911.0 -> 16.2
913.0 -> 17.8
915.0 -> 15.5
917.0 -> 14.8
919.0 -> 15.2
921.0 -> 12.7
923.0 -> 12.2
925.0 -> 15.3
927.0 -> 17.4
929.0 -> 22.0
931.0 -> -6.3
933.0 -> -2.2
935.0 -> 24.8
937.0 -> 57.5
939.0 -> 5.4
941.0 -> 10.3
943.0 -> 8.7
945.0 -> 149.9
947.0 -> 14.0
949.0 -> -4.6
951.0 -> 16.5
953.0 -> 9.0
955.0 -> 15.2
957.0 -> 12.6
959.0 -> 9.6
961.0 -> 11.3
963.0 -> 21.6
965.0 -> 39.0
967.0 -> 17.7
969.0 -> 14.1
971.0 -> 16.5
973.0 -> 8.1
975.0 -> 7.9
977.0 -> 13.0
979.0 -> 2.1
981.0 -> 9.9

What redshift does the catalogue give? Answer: 0.983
